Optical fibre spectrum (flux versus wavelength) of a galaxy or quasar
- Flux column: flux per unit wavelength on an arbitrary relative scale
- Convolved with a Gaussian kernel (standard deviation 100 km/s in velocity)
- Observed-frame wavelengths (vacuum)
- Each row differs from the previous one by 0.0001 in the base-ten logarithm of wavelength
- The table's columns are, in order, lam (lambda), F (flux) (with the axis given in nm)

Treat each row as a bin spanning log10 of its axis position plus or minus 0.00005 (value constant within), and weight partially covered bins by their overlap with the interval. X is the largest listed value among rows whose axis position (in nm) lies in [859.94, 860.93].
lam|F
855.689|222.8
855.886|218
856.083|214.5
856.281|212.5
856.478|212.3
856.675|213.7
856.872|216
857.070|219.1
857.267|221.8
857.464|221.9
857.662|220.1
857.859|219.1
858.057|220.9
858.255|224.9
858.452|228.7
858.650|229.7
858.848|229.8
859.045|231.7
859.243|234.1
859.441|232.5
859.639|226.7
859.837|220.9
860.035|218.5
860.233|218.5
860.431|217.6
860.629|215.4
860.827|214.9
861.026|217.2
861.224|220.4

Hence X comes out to 218.5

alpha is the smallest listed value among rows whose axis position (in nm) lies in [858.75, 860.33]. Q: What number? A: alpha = 218.5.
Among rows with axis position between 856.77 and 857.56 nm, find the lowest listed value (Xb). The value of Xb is 216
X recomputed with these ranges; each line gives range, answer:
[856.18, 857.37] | 221.8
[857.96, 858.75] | 229.7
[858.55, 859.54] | 234.1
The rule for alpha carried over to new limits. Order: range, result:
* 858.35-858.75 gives 228.7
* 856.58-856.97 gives 213.7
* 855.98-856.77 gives 212.3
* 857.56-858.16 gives 219.1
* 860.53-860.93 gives 214.9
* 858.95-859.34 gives 231.7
